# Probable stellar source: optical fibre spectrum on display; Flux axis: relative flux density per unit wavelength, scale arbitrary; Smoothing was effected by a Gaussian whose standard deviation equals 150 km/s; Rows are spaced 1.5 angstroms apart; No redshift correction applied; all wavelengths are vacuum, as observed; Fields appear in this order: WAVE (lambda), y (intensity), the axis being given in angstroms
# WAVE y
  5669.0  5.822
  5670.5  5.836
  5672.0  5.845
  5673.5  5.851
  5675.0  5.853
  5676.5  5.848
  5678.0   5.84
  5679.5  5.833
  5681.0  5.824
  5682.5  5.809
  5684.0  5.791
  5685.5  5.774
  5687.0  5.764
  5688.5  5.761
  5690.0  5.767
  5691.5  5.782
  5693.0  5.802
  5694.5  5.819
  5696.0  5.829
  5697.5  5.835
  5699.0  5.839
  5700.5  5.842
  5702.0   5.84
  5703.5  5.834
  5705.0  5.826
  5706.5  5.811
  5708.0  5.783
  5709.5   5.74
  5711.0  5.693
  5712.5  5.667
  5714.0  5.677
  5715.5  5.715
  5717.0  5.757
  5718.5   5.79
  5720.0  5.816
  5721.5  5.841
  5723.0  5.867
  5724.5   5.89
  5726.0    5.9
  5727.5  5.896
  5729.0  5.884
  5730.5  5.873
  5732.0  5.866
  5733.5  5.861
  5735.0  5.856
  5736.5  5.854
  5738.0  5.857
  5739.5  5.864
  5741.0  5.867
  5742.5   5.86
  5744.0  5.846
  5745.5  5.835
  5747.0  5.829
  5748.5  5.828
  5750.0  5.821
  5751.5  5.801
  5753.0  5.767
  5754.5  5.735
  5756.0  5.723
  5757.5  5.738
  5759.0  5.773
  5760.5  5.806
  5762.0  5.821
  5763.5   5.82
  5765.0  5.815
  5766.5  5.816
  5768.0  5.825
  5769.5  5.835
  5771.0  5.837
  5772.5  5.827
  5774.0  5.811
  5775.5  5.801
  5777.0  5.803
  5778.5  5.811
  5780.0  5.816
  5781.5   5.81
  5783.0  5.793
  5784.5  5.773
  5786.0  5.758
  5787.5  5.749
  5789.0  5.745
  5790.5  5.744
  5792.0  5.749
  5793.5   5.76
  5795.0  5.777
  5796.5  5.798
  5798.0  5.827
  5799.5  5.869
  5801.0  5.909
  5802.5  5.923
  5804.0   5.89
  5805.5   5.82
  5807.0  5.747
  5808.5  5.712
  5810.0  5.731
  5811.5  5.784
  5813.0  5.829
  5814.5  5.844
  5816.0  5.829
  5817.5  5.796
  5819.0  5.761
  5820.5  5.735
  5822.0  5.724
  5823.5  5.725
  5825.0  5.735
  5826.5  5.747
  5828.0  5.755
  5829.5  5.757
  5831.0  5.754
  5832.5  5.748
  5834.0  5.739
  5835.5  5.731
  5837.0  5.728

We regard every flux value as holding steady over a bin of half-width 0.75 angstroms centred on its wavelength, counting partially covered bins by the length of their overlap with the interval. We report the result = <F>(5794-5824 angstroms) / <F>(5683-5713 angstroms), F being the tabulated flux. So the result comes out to 1.0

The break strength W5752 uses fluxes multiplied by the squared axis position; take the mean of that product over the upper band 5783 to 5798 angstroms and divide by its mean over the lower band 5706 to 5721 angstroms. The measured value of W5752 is 1.03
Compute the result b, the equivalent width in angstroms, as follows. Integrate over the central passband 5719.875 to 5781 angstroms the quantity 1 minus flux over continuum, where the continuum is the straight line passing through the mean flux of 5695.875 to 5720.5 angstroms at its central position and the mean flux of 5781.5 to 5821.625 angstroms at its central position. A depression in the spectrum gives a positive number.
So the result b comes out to -0.4 angstroms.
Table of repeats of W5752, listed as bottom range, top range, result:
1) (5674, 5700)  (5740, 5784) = 1.03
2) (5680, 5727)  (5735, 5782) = 1.02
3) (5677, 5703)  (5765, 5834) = 1.04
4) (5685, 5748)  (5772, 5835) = 1.03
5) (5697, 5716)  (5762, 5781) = 1.03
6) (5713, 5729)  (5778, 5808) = 1.02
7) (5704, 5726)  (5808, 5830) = 1.03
